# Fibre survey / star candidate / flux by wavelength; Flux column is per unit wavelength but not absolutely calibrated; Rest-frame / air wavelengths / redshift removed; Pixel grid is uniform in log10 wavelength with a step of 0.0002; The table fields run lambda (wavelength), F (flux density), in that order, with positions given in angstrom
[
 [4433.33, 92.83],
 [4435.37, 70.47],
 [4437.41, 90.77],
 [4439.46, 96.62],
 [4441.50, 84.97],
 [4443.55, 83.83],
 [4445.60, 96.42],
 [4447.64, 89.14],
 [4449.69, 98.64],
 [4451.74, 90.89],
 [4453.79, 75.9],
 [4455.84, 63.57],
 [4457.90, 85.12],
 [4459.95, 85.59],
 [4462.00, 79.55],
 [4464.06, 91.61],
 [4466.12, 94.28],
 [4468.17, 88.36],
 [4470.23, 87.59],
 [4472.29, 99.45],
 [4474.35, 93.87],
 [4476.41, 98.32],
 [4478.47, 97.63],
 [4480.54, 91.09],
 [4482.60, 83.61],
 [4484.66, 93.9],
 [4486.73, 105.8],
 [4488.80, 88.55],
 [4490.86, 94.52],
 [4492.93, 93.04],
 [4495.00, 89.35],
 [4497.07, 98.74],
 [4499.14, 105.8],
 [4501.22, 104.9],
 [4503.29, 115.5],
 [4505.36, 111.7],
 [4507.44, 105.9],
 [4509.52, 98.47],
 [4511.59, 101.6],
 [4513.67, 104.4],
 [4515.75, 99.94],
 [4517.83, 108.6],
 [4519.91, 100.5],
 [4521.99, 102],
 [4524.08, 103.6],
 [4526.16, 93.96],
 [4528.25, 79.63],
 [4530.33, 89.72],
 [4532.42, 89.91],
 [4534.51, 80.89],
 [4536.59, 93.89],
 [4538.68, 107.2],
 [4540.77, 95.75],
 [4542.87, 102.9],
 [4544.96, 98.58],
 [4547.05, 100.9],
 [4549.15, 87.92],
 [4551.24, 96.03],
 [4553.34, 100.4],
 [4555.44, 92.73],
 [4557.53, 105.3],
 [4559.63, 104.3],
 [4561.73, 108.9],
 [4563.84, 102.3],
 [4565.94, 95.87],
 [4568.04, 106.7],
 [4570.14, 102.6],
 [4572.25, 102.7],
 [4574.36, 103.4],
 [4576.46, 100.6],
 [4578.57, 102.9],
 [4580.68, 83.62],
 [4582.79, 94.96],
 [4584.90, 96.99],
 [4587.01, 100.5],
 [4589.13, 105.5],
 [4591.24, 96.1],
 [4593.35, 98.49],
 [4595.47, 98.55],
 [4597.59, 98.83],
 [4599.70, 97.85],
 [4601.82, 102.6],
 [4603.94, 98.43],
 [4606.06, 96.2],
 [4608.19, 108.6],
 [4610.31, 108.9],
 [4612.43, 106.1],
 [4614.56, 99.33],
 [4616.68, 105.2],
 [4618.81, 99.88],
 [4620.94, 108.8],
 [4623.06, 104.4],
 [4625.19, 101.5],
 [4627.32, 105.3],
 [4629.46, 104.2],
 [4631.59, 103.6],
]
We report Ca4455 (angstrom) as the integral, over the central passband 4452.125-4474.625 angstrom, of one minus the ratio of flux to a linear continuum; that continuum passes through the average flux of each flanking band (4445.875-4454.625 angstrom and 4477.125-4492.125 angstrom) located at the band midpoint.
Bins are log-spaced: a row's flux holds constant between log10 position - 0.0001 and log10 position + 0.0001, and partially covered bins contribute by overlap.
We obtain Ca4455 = 1.35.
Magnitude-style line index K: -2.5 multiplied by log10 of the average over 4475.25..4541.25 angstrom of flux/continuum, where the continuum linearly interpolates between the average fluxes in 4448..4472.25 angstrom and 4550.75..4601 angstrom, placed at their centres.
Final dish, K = -0.07 mag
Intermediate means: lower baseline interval 86.2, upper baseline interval 99.9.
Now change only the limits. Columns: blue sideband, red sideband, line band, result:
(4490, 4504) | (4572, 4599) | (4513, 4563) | 0.017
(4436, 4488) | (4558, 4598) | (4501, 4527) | -0.105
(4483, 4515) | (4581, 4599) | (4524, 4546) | 0.065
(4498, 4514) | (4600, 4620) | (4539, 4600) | 0.047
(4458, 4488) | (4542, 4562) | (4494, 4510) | -0.101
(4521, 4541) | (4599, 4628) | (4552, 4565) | -0.058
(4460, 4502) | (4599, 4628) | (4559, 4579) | -0.032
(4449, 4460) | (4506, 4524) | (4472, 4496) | -0.018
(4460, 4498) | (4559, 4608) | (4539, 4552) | -0.003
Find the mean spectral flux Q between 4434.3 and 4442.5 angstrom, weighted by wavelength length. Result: 85.8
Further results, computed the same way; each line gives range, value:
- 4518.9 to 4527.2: 100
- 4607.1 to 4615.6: 106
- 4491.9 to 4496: 91.2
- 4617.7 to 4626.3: 104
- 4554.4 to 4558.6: 99.2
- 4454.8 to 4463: 78.5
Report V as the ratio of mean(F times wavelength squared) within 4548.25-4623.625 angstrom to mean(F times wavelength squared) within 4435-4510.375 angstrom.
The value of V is 1.14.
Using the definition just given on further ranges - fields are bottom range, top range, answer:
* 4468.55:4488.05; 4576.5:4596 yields 1.09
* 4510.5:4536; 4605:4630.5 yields 1.13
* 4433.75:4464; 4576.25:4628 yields 1.26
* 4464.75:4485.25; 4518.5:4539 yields 1.04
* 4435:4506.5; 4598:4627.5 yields 1.19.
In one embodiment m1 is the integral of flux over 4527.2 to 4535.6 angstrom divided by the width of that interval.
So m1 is 85.1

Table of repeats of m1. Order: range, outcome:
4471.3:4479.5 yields 97.3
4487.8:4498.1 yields 92.9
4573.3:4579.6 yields 102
